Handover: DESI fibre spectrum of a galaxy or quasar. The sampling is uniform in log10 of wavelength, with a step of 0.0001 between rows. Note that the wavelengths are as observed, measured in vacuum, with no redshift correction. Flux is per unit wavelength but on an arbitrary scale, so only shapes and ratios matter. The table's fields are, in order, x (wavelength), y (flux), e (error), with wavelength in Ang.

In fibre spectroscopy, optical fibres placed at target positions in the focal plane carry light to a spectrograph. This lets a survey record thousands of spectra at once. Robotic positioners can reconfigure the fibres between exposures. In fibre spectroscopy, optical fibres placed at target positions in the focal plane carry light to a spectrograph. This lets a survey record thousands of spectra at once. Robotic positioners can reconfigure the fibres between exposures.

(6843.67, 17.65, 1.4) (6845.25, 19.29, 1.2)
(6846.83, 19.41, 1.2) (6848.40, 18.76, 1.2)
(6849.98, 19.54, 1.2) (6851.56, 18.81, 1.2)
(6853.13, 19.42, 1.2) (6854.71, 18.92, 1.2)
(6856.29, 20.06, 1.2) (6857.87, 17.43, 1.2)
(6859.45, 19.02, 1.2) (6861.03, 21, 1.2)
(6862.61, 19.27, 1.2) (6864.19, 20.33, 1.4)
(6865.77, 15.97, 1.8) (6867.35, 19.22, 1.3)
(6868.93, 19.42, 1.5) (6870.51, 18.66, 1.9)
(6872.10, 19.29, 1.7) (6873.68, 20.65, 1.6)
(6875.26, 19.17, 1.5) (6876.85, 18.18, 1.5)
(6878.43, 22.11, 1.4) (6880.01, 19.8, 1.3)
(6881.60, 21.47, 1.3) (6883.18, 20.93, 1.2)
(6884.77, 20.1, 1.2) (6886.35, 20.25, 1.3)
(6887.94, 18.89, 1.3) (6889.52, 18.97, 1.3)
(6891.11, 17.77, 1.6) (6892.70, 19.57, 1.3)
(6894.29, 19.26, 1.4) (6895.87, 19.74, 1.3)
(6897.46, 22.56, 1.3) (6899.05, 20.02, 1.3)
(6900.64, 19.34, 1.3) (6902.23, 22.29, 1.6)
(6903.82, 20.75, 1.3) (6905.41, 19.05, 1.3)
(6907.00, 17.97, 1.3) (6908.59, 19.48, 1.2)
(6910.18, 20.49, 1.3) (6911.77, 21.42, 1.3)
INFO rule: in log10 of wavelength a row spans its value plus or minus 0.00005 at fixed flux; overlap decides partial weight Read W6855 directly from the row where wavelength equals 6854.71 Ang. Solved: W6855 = 18.92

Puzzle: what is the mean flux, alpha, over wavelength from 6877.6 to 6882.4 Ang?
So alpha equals 21.1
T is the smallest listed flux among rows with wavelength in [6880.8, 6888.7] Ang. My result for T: 18.89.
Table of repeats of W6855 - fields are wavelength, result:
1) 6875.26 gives 19.17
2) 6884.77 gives 20.1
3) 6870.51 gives 18.66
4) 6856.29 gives 20.06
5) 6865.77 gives 15.97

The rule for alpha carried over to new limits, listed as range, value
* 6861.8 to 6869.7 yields 18.9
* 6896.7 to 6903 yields 21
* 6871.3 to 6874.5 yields 19.9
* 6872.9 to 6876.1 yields 19.9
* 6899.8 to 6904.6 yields 20.8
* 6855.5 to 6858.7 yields 18.7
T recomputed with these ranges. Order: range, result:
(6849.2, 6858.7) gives 17.43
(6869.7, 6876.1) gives 18.66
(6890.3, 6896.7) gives 17.77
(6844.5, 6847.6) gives 19.29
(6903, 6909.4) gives 17.97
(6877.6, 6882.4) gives 19.8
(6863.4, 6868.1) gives 15.97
